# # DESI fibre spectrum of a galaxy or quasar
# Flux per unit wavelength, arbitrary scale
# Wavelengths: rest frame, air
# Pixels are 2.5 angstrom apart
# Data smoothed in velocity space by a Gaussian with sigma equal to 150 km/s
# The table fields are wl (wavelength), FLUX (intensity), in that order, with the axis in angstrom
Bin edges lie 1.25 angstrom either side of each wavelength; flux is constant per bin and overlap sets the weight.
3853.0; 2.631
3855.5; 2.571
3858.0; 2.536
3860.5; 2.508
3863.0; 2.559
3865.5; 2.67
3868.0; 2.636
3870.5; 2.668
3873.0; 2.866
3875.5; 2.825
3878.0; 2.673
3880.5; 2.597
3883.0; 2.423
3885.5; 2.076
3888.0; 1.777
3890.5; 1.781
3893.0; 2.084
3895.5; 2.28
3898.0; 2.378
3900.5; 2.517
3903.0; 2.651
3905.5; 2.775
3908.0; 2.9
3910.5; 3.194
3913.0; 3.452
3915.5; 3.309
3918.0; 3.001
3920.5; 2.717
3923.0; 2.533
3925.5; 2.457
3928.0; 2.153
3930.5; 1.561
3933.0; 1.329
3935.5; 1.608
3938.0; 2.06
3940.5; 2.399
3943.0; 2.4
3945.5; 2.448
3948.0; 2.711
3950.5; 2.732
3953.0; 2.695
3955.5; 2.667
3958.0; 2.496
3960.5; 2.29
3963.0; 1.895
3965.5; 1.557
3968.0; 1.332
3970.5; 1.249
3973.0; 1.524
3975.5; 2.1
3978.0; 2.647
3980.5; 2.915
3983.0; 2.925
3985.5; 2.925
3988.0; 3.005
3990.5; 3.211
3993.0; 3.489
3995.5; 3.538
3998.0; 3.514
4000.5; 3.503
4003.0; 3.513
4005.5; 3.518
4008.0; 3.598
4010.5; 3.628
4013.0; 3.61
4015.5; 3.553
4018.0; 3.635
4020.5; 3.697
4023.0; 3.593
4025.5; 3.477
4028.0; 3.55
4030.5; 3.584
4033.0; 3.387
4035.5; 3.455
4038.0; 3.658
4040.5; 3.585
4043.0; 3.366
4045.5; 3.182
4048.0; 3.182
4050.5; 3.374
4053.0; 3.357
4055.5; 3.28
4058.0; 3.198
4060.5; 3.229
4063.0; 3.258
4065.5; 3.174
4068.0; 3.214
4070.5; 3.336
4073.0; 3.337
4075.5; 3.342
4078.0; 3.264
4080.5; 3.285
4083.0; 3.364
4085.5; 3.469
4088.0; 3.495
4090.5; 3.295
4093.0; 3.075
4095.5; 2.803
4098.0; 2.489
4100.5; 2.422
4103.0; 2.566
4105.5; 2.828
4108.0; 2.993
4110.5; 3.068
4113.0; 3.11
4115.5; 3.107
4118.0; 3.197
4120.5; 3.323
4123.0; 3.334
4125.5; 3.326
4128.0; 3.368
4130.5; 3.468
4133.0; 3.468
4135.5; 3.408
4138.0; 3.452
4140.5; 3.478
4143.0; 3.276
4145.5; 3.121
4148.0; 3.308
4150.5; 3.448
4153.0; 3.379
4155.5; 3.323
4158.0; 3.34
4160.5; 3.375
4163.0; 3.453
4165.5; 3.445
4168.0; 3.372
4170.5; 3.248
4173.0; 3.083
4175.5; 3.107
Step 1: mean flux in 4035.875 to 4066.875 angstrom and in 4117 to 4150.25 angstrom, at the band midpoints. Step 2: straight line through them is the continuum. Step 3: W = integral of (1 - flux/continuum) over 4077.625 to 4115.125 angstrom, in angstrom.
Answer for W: 3.5 angstrom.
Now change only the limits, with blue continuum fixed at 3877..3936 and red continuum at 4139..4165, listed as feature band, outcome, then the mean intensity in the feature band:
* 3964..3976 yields 5.2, 1.53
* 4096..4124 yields 2.3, 2.94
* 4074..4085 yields -0.9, 3.32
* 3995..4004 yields -2.4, 3.52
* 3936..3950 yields 1.1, 2.38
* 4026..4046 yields -3.9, 3.48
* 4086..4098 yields 0.0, 3.12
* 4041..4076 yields -3.2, 3.28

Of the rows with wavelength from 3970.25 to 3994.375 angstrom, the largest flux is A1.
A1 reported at 3.489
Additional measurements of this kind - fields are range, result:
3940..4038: 3.697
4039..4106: 3.585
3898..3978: 3.452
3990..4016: 3.628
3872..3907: 2.866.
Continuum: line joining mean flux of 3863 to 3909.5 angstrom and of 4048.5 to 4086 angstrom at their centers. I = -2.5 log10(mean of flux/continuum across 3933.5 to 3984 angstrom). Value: 0.256 mag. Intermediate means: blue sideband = 2.48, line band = 2.22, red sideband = 3.29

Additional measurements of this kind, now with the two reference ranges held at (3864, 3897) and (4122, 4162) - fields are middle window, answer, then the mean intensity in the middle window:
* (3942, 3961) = 0.04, 2.57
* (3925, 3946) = 0.28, 2.02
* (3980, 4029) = -0.19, 3.43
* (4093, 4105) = 0.21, 2.64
